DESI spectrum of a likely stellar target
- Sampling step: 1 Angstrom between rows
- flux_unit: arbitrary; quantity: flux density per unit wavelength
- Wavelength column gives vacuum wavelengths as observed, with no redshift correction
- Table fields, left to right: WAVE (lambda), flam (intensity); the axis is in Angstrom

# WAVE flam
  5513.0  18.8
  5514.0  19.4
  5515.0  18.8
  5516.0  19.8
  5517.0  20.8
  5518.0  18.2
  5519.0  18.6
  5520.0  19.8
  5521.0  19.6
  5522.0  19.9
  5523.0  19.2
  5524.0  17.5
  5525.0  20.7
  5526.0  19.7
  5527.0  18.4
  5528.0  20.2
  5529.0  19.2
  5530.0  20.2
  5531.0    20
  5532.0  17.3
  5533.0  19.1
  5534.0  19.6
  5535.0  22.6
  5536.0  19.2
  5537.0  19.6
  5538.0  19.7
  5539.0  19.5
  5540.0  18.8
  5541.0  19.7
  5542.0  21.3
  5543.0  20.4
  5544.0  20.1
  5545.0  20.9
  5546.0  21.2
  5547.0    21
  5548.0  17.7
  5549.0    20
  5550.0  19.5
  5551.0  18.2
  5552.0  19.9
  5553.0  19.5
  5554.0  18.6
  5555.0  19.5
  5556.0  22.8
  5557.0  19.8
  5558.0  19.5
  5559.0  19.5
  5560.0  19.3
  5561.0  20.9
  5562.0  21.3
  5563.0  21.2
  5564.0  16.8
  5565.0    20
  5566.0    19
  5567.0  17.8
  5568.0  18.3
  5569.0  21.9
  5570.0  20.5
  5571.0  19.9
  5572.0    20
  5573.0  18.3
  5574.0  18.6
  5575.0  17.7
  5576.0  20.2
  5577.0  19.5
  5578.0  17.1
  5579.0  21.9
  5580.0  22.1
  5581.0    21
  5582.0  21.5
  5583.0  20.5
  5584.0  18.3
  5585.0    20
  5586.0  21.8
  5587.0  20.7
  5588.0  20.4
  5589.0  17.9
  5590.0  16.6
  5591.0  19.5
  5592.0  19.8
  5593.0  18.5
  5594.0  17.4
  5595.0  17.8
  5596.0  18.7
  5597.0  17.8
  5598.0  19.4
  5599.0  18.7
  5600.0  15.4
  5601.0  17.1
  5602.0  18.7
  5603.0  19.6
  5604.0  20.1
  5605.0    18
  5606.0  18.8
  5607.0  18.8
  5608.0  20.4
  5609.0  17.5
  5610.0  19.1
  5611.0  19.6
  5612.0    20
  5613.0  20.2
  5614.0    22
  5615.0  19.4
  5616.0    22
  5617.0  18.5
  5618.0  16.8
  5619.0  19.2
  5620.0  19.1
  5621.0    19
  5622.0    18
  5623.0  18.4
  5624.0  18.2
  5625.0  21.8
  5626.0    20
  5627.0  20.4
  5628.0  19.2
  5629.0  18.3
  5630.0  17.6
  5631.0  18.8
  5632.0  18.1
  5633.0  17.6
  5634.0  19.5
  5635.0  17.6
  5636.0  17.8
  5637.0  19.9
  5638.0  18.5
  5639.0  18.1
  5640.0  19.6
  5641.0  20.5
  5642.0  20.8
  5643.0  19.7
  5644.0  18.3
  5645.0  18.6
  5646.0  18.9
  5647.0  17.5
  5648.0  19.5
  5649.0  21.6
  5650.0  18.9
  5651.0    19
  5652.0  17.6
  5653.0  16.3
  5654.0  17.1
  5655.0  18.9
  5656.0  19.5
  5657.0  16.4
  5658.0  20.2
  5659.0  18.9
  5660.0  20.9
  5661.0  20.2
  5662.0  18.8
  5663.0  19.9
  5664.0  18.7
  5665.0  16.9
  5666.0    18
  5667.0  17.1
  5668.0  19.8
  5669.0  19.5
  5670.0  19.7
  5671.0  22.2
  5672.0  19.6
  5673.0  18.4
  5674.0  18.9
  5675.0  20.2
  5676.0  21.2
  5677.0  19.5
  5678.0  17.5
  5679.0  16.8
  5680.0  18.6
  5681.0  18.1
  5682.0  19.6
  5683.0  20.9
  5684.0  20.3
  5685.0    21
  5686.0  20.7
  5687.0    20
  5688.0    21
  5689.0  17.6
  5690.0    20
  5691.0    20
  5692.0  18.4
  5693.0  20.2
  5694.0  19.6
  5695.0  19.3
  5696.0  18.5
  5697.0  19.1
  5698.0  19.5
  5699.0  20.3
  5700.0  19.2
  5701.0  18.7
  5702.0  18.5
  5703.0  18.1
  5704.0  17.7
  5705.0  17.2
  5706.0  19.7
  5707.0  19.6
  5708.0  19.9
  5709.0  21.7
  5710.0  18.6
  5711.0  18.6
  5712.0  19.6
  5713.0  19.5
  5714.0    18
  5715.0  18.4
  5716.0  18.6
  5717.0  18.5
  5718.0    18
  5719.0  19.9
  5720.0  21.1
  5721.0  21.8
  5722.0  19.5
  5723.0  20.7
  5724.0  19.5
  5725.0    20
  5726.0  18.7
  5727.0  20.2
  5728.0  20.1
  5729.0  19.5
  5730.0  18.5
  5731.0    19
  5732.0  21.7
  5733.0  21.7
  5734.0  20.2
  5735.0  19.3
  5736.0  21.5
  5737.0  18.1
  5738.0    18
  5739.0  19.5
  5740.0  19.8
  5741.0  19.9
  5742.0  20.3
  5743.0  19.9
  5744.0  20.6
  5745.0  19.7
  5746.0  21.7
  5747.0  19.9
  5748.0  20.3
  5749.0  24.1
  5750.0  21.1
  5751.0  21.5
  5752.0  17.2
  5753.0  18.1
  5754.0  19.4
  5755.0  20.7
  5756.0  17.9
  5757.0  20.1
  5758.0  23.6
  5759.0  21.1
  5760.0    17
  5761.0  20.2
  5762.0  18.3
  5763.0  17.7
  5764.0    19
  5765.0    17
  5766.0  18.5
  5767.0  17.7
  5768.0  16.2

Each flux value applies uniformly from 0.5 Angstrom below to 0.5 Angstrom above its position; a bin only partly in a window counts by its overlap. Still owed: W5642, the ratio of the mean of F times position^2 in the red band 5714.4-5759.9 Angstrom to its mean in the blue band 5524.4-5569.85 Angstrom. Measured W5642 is 1.08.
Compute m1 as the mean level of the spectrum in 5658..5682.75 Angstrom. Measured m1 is 19.2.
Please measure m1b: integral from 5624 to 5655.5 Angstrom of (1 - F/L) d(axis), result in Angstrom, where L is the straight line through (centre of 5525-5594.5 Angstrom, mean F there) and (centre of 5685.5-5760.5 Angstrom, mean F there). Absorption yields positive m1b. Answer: 1.3 Angstrom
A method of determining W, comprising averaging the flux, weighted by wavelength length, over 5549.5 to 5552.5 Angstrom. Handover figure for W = 19.2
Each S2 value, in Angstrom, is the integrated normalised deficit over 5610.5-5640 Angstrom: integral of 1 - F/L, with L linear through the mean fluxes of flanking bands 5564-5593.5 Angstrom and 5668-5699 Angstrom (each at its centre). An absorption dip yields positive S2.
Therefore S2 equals 0.71 Angstrom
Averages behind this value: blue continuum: 19.6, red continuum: 19.5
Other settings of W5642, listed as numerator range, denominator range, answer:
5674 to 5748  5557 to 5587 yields 1.04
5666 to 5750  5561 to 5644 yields 1.06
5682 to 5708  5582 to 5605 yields 1.07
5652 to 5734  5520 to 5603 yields 1.04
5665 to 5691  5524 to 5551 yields 1.03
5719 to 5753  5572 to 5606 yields 1.11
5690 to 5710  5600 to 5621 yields 1.04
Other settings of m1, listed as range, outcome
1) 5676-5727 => 19.3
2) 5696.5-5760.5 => 19.7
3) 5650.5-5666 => 18.6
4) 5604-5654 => 19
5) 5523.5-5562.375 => 19.8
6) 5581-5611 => 19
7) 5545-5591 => 19.7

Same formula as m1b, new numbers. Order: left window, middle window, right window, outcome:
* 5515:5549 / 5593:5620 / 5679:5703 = 0.9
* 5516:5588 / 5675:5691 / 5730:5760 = 0.4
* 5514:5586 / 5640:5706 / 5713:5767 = 1.8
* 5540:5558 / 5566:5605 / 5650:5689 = 1.0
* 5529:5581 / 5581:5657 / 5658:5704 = 2.1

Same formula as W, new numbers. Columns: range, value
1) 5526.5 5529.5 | 19.3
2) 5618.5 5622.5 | 18.8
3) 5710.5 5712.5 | 19.1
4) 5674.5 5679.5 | 19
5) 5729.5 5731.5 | 18.8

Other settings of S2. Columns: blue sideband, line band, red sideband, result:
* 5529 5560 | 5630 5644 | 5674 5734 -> 0.51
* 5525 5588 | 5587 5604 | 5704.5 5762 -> 1.17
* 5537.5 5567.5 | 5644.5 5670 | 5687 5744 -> 1.07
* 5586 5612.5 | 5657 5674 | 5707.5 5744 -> 0.03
